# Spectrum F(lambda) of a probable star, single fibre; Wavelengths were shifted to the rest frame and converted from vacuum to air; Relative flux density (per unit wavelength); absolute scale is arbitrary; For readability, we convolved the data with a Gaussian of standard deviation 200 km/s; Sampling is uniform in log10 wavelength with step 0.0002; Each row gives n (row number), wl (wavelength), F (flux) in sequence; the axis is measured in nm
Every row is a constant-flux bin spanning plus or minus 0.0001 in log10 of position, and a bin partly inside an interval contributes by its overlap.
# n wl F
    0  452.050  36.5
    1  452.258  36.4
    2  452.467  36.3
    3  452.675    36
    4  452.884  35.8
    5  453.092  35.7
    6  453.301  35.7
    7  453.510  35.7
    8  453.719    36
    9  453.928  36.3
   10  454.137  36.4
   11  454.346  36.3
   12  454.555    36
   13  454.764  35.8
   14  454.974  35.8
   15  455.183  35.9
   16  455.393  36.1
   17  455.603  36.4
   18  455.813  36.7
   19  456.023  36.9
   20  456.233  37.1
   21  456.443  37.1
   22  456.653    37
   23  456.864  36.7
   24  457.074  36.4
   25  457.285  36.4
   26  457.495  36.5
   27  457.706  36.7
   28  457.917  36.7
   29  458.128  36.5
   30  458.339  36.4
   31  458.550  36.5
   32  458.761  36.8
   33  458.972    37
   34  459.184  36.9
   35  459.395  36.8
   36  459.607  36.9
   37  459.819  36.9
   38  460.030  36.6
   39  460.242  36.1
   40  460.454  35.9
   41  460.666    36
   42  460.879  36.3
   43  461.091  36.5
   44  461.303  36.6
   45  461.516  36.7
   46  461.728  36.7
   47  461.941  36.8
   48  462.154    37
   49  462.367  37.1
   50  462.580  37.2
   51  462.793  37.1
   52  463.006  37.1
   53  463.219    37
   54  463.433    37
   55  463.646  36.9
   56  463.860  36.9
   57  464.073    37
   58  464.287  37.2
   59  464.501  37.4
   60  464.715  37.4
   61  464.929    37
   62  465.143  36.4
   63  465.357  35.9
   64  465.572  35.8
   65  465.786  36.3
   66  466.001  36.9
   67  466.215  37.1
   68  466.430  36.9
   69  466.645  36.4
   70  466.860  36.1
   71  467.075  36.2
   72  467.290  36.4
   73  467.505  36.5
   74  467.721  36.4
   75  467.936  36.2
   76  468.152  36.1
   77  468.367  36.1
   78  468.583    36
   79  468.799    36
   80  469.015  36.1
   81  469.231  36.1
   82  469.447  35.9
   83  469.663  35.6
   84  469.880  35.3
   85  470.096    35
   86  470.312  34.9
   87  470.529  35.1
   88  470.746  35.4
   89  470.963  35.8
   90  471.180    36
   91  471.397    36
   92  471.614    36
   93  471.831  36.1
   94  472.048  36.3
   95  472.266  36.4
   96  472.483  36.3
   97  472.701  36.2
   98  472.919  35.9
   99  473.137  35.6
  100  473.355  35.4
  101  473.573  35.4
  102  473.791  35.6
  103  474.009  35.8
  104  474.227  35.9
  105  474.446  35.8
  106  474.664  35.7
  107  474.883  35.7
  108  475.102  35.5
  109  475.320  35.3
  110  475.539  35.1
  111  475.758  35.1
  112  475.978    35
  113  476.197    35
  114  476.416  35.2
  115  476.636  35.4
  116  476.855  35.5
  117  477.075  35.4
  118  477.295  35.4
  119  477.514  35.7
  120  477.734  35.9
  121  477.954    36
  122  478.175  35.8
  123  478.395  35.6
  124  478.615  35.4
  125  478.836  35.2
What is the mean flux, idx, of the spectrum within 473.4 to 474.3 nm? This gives 35.7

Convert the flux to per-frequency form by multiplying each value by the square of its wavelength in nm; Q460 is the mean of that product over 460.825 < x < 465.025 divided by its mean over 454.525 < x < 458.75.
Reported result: 1.0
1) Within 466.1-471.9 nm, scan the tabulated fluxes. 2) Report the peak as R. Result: 37.1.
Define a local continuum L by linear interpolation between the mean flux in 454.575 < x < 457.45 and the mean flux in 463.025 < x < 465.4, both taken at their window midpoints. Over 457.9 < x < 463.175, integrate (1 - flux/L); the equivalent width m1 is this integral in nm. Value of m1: 0.01 nm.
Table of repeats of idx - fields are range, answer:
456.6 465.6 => 36.7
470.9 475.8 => 35.8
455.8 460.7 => 36.7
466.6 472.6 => 35.9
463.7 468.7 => 36.5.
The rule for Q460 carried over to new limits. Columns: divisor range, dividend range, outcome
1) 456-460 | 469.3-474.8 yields 1.03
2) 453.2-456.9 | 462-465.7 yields 1.06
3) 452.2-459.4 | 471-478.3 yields 1.06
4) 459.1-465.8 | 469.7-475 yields 1.01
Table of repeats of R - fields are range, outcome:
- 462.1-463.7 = 37.2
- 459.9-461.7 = 36.7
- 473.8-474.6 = 35.9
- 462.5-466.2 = 37.4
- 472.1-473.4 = 36.4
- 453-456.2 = 36.9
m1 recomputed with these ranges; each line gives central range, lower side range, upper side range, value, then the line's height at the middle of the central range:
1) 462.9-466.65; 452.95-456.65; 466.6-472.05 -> -0.084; 36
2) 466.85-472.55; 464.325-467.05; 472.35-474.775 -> 0.043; 36.2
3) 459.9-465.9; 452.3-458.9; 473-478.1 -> -0.112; 36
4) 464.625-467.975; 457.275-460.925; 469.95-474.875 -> -0.035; 36.1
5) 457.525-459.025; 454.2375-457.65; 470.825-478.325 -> -0.012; 36.4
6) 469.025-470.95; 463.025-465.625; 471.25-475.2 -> 0.040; 36.2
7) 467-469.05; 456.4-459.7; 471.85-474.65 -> -0.002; 36.2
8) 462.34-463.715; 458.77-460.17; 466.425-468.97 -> -0.018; 36.6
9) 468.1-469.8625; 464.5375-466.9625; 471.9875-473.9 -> 0.016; 36.3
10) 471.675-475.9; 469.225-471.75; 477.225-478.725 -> -0.012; 35.6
